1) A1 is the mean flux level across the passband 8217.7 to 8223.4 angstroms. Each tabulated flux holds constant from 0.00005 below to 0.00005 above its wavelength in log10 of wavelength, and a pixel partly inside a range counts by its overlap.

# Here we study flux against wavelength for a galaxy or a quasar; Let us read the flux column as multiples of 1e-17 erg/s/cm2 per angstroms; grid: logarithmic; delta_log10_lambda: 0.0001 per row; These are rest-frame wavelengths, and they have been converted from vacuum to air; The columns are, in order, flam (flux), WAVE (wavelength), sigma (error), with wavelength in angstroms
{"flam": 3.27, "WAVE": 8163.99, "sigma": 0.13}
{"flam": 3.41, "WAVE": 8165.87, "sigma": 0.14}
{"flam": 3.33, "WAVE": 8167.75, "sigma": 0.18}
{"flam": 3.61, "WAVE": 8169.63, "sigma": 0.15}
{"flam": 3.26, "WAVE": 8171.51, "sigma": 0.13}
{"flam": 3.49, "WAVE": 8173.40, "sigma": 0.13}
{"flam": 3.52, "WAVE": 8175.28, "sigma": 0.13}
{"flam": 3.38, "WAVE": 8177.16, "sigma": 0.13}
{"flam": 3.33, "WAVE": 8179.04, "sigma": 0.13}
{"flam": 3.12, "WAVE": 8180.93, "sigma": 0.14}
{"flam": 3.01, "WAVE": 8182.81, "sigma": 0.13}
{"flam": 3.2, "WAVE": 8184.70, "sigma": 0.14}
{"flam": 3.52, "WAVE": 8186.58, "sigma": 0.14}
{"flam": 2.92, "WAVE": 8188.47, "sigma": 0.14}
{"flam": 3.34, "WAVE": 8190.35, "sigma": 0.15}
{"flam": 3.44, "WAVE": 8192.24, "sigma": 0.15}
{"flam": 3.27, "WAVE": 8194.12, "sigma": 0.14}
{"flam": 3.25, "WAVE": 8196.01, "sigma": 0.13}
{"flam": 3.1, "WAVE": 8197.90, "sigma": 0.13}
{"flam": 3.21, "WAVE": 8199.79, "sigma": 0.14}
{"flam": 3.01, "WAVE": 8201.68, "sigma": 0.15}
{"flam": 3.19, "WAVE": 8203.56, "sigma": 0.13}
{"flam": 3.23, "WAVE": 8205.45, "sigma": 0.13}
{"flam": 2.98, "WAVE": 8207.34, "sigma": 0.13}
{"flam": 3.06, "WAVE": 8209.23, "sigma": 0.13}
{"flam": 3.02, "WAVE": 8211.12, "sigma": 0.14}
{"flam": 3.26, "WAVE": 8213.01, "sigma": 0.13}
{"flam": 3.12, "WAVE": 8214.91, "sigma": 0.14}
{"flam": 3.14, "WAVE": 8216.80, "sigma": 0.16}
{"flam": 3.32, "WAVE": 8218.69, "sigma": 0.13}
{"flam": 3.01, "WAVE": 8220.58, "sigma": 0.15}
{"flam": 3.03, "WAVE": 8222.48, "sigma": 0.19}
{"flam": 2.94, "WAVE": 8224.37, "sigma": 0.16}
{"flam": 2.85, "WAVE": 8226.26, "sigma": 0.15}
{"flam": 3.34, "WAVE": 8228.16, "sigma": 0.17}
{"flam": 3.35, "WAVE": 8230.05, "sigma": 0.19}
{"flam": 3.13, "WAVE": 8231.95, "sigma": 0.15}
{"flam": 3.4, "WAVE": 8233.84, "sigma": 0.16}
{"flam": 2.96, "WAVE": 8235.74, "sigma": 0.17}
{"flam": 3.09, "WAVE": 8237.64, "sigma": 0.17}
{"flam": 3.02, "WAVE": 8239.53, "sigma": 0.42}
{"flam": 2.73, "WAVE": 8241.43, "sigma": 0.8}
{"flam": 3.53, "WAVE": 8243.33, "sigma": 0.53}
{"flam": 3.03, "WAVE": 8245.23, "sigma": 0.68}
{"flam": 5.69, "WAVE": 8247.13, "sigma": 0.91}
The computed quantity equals 3.12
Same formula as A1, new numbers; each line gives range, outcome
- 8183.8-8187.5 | 3.37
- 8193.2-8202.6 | 3.16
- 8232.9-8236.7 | 3.17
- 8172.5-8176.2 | 3.51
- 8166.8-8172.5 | 3.4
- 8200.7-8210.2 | 3.1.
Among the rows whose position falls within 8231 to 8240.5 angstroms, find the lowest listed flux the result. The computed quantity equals 2.96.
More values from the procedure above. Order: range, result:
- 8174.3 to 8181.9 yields 3.12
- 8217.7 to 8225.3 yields 2.94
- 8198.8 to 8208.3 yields 2.98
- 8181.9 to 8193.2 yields 2.92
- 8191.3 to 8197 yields 3.25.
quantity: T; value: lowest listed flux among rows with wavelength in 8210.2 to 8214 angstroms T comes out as 3.02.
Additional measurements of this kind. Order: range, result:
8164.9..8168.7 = 3.33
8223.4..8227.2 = 2.85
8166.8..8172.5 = 3.26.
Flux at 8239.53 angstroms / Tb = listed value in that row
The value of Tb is 3.02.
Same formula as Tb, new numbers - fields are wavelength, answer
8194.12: 3.27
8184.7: 3.2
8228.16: 3.34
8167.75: 3.33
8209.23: 3.06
